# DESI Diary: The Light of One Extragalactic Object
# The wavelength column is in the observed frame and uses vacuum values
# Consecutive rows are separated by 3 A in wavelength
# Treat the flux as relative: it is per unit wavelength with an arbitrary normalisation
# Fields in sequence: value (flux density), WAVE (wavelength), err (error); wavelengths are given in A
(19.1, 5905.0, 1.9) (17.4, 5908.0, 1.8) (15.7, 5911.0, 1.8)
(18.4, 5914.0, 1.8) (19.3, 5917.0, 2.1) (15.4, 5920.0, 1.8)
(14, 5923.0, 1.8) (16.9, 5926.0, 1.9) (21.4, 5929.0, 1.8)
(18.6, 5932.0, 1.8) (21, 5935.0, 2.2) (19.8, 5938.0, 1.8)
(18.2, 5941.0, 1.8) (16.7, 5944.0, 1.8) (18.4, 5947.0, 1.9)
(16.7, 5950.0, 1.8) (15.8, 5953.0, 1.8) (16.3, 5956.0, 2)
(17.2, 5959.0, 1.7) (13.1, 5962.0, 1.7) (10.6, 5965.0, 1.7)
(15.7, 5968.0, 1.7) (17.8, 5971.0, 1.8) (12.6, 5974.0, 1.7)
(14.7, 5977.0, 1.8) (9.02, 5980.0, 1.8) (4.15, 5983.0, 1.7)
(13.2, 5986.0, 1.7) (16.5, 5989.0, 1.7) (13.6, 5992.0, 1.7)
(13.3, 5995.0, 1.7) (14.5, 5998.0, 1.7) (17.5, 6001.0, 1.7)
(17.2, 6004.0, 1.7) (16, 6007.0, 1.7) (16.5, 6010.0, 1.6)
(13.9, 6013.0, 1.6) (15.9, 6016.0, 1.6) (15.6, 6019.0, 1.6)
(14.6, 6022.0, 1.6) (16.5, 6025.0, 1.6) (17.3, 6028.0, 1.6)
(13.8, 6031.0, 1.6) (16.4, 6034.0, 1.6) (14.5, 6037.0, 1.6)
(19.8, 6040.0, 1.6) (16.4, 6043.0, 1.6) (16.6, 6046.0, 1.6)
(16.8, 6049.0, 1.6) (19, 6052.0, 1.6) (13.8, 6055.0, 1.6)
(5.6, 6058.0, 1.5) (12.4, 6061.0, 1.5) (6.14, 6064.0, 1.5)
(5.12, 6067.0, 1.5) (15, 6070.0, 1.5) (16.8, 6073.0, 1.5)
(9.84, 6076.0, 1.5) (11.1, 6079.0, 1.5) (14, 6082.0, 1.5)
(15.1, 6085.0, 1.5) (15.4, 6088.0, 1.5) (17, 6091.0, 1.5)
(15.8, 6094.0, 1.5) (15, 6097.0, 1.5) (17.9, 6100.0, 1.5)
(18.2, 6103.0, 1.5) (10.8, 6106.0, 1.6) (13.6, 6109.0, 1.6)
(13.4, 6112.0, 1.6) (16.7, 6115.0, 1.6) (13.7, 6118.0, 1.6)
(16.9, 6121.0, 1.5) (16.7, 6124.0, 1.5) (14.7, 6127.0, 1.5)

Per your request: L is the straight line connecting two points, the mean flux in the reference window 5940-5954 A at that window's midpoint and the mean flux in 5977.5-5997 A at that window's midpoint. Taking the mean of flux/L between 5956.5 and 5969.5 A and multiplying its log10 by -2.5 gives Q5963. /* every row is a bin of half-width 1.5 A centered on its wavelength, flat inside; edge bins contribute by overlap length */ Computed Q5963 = 0.06 mag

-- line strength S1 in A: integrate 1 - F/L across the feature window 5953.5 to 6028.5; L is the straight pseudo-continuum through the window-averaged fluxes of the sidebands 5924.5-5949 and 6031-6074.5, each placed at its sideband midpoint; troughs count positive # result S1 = 8.7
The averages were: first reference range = 18.8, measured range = 14.5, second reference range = 13.9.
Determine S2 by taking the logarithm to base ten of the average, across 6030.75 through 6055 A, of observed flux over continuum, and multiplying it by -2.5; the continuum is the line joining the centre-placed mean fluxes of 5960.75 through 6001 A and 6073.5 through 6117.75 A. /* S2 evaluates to -0.19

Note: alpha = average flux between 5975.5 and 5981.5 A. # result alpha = 11.9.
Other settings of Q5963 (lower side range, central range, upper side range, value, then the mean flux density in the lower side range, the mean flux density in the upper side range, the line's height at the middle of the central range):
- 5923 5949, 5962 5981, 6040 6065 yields 0.259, 18.6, 13.9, 17.1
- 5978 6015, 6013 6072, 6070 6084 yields -0.061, 13.8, 13.2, 13.5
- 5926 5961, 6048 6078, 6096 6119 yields 0.303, 18.1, 14.9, 15.8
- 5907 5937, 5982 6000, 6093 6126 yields 0.293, 17.9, 15.3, 16.9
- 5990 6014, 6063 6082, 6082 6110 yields 0.359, 15.4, 15.4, 15.4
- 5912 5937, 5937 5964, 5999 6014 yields 0.050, 18.1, 16.2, 17.5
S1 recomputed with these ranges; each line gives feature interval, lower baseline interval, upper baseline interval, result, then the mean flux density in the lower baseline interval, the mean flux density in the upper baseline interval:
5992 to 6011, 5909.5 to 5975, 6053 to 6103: -0.56 A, 16.8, 13.1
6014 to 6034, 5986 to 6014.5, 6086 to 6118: -0.41 A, 15.3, 15.3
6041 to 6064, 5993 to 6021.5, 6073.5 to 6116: 1.69 A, 15.5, 14.6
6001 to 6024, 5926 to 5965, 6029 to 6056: 1.28 A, 17.5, 16.4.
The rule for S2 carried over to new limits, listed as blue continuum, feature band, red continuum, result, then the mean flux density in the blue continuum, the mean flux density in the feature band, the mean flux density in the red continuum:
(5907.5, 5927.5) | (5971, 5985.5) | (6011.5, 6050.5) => 0.417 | 16.7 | 11.1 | 16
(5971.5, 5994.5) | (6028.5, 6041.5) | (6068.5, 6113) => -0.206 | 12.3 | 16.2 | 14.6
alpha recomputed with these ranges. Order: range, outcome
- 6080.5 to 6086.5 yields 14.5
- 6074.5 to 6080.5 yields 10.5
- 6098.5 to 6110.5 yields 15.1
